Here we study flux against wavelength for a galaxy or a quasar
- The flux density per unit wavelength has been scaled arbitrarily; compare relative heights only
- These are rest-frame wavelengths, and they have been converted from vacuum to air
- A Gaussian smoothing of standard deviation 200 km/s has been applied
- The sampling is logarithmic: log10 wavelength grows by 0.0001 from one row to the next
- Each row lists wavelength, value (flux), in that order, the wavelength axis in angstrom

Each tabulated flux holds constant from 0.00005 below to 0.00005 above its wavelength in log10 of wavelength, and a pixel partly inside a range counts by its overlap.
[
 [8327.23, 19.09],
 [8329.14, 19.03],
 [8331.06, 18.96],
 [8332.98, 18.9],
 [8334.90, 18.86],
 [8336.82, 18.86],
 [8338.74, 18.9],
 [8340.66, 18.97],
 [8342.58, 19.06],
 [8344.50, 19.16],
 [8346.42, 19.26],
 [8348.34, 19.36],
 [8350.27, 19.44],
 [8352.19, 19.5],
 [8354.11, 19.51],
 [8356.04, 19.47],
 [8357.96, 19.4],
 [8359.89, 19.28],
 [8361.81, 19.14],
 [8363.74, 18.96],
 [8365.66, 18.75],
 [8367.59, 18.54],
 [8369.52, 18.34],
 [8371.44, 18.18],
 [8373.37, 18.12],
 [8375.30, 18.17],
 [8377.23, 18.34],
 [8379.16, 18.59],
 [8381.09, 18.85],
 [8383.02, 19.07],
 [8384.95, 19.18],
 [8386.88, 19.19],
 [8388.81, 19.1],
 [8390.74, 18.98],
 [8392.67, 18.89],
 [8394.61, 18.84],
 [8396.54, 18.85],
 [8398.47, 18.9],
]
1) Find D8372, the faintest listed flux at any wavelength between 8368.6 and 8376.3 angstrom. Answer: 18.12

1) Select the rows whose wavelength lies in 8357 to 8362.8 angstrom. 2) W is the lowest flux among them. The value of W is 19.14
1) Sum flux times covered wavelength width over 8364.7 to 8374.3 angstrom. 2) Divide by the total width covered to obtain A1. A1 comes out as 18.4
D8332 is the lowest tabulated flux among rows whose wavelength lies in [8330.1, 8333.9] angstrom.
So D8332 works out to 18.9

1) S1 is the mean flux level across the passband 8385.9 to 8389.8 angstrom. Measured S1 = 19.2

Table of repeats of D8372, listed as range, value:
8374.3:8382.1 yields 18.17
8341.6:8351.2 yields 19.06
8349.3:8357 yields 19.44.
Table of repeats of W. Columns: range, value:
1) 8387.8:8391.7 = 18.98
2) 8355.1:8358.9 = 19.4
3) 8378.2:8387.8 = 18.59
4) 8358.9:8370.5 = 18.34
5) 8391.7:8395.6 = 18.84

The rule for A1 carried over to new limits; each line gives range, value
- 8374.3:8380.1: 18.4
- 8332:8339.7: 18.9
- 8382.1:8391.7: 19.1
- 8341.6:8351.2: 19.3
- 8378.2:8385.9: 18.9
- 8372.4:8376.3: 18.1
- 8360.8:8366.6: 19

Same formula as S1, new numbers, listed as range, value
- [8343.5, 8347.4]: 19.2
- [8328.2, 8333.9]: 19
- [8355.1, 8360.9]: 19.4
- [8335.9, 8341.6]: 18.9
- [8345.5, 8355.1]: 19.4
